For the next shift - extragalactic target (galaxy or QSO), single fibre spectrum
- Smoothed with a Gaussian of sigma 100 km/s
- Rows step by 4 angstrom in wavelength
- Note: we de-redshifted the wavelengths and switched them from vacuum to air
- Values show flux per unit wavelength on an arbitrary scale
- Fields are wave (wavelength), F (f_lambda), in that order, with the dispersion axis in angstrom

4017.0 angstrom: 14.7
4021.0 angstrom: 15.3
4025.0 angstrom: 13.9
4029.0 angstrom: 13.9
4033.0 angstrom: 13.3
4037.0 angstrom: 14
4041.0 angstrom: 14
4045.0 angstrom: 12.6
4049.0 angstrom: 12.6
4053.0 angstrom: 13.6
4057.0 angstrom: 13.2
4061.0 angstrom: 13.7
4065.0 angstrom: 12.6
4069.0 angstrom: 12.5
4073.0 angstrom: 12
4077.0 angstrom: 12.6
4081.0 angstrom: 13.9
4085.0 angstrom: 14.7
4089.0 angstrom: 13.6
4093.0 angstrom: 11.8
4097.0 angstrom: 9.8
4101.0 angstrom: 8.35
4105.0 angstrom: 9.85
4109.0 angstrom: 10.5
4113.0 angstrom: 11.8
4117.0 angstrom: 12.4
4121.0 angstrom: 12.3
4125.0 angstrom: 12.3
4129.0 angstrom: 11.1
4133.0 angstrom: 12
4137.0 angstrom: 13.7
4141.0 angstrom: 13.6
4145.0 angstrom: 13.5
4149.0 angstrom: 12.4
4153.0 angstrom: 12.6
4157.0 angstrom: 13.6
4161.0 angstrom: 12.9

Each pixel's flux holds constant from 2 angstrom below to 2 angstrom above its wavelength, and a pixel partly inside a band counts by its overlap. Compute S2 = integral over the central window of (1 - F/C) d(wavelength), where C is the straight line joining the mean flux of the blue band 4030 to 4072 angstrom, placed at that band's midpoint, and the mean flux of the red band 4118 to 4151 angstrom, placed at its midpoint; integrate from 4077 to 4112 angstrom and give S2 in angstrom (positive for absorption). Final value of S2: 3.45 angstrom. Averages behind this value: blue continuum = 13.2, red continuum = 12.6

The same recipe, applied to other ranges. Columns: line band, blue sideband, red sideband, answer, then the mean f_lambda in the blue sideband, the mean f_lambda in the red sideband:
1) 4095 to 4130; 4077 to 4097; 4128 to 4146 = 5.4 angstrom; 13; 12.8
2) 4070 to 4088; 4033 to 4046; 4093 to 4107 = -3.7 angstrom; 13.6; 9.69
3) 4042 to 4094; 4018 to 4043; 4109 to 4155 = 1.5 angstrom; 14.1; 12.4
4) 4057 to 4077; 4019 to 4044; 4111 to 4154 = 1.1 angstrom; 14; 12.5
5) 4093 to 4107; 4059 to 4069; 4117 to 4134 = 3.1 angstrom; 13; 12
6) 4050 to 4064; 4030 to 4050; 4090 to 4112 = -1.0 angstrom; 13.4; 10.3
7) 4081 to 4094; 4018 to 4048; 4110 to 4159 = -0.4 angstrom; 13.8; 12.6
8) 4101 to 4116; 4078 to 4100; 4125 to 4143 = 2.4 angstrom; 12.6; 12.6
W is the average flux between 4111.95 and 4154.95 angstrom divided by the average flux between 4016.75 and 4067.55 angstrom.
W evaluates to 0.92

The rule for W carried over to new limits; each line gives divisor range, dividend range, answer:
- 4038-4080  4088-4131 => 0.86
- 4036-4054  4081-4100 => 0.93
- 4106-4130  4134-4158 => 1.13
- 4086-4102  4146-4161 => 1.14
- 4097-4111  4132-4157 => 1.36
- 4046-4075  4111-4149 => 0.97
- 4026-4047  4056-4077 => 0.94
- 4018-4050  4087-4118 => 0.80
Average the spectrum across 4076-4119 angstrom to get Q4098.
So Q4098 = 11.7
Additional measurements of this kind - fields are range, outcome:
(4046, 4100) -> 12.7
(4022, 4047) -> 13.7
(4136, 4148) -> 13.5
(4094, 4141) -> 11.4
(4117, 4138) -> 12.2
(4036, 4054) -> 13.3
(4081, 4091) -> 14.1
